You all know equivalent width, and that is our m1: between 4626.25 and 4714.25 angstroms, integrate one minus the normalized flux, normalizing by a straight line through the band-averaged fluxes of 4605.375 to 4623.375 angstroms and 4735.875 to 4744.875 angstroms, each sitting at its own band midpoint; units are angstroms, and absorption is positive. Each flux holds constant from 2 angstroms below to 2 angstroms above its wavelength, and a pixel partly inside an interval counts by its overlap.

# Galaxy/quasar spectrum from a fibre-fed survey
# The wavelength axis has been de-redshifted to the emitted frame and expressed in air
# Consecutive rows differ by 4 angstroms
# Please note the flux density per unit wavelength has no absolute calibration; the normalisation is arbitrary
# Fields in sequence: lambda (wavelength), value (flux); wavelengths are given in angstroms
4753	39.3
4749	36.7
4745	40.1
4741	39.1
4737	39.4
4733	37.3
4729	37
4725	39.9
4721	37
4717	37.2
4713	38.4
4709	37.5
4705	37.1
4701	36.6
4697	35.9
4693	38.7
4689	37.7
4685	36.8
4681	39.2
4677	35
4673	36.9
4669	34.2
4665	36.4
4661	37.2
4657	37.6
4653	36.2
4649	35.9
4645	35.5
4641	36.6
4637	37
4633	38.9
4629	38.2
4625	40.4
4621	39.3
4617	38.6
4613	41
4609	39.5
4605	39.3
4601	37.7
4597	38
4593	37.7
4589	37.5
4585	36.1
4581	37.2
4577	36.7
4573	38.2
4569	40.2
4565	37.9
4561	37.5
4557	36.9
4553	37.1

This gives 5.6 angstroms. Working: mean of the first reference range 39.6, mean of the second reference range 39.4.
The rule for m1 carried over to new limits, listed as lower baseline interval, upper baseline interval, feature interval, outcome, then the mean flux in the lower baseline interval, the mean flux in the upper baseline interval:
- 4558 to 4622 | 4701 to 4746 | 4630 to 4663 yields 1.1 angstroms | 38.2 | 38.1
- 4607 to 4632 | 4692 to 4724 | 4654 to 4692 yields 1.4 angstroms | 39.5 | 37.3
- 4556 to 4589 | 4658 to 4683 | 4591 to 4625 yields -1.6 angstroms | 37.6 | 36.5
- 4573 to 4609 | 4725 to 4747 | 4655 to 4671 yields 0.8 angstroms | 37.7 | 38.7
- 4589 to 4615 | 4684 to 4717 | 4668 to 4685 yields 0.5 angstroms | 38.8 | 37.3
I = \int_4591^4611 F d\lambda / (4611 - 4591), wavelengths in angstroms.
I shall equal 38.4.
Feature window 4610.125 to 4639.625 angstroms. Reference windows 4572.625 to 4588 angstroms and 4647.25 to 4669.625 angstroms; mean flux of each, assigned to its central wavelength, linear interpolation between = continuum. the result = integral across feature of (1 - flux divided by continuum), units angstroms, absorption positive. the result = -1.9 angstroms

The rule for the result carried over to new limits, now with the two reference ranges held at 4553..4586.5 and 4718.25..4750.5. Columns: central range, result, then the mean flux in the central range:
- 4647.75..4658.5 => 0.39 angstroms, 36.6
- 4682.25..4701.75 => 0.44 angstroms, 37.3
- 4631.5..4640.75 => 0.06 angstroms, 37.6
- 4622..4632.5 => -0.39 angstroms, 39.2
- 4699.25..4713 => 0.33 angstroms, 37.3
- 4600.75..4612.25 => -0.46 angstroms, 39.2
